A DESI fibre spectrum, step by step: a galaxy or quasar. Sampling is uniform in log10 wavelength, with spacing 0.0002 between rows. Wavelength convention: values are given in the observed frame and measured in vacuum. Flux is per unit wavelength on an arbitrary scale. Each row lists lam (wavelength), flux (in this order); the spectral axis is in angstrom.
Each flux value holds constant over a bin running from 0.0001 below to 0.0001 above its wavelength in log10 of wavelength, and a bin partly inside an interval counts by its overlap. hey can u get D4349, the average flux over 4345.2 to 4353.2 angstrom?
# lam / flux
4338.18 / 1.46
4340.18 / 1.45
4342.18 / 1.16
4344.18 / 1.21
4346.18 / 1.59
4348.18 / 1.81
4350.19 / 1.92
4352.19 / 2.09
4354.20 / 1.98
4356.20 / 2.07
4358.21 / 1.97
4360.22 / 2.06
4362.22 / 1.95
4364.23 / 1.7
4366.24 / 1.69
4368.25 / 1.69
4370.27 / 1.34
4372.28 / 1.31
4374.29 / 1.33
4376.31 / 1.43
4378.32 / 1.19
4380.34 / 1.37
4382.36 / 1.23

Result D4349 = 1.85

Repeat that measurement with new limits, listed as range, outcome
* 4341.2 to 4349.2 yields 1.44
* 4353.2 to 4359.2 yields 2.01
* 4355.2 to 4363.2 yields 2.01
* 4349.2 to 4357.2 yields 2.02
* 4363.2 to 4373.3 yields 1.55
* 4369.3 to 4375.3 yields 1.33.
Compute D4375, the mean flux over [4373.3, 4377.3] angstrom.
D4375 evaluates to 1.38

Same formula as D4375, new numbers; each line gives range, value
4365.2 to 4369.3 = 1.68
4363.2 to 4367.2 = 1.7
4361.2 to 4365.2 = 1.83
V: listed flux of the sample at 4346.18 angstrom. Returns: 1.59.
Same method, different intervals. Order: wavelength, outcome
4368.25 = 1.69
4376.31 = 1.43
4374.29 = 1.33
